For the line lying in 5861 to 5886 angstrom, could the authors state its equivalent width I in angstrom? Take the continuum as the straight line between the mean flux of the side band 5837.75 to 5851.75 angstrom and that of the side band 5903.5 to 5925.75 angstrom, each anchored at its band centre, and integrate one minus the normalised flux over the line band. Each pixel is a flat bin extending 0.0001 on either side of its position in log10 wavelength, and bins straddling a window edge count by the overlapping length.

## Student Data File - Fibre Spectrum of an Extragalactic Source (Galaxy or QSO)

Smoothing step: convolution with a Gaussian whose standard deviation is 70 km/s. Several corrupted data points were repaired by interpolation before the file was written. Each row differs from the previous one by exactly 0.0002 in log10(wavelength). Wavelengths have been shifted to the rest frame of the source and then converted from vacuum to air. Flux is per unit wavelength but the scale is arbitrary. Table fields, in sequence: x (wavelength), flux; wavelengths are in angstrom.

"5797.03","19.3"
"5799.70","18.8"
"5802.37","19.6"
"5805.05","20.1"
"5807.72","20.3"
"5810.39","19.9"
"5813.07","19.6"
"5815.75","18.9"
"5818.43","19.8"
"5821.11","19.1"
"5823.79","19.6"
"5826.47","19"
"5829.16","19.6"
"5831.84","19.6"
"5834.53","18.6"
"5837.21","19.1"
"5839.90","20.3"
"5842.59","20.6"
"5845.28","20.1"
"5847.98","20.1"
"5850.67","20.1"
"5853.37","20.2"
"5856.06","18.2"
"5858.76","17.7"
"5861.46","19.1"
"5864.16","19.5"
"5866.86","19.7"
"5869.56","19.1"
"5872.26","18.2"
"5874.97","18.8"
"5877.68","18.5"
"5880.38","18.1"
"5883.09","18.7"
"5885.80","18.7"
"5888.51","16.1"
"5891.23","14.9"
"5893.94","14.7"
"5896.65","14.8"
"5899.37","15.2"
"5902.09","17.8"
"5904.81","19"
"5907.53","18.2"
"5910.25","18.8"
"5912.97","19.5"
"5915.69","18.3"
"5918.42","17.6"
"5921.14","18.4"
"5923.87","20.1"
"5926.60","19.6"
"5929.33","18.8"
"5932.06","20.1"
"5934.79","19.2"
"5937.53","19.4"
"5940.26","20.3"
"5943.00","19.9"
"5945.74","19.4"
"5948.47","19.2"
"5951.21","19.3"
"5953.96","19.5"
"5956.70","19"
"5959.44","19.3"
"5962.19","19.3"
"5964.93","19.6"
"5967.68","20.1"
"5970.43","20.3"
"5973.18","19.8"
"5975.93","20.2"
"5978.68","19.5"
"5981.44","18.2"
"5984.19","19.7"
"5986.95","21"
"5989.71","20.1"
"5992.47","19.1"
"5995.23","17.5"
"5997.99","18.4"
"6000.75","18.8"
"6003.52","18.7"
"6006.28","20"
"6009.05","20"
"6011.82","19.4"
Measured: 1.0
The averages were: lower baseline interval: 20.2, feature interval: 18.8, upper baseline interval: 18.8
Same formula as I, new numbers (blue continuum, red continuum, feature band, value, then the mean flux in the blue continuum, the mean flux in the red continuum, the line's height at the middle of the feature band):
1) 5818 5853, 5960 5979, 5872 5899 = 3.7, 19.7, 19.8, 19.7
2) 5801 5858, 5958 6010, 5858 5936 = 5.4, 19.6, 19.4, 19.5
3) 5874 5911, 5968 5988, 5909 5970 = -2.2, 17.3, 19.8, 18.7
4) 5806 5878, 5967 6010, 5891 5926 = 3.2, 19.4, 19.4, 19.4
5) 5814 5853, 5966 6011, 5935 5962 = 0.1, 19.6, 19.5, 19.5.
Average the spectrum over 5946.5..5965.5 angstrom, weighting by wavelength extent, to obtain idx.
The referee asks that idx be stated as 19.3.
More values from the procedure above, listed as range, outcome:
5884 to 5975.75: 18.6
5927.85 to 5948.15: 19.6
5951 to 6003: 19.4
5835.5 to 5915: 18.4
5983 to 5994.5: 19.8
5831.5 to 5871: 19.5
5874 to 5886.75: 18.6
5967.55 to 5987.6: 19.8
